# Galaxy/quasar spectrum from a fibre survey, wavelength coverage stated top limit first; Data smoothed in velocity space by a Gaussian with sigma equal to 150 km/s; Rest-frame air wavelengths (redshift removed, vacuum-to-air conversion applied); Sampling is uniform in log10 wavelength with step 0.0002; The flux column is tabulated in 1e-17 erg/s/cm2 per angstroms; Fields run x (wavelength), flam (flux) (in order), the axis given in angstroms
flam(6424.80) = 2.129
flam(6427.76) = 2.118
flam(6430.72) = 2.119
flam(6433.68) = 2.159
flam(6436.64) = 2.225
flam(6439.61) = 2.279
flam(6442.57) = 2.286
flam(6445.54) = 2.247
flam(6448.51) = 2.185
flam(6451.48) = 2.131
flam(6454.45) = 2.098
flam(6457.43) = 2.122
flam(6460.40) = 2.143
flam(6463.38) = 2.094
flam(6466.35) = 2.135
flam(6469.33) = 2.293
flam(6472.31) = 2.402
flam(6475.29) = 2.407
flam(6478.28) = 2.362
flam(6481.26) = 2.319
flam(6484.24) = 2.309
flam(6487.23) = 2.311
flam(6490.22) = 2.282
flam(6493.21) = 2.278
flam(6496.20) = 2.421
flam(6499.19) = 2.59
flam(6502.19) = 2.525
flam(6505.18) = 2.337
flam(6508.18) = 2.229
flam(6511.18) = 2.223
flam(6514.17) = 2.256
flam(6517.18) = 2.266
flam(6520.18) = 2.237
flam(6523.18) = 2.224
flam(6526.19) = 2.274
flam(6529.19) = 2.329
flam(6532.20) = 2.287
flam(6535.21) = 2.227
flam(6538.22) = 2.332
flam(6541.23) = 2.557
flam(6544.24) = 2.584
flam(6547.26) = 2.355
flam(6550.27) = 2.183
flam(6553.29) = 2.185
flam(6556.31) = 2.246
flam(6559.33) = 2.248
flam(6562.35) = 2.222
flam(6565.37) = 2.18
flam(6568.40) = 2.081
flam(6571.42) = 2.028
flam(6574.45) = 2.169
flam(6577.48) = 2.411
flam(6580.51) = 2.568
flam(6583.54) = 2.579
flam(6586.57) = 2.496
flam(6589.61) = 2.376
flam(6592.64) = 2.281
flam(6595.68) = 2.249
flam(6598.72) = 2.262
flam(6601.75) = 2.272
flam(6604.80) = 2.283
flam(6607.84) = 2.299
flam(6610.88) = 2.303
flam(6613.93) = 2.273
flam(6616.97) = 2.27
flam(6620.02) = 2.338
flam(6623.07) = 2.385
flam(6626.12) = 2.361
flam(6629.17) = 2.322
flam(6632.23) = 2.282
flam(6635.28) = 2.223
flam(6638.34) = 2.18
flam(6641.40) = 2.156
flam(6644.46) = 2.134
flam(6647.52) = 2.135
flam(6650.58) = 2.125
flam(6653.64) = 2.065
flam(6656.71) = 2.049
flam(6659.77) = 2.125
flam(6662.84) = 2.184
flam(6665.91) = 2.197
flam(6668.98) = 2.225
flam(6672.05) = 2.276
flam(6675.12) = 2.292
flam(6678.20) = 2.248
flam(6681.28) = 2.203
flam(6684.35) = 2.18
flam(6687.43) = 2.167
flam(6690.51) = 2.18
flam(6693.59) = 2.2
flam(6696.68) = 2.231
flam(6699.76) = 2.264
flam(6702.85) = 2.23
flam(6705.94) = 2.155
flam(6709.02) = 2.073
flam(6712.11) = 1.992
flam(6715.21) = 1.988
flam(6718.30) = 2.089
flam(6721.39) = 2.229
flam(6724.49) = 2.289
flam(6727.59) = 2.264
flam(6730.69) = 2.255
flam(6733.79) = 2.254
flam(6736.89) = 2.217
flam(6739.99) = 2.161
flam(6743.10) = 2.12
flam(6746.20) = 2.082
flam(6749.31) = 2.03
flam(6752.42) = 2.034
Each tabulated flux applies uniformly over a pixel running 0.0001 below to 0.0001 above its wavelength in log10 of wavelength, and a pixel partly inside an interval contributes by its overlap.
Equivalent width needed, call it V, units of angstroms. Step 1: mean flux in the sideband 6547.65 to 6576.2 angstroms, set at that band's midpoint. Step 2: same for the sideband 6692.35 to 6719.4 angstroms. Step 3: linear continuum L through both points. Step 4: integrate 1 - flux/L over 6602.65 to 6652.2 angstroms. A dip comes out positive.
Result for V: -2.16 angstroms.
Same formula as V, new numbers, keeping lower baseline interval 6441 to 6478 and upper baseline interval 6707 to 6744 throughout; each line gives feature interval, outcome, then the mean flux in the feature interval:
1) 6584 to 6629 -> -2.83 angstroms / 2.32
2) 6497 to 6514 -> -1.27 angstroms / 2.37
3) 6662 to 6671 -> -0.14 angstroms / 2.21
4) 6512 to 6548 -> -2.01 angstroms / 2.33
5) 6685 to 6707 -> -0.37 angstroms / 2.2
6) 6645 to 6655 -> 0.30 angstroms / 2.11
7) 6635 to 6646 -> 0.06 angstroms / 2.17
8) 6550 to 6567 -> -0.12 angstroms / 2.21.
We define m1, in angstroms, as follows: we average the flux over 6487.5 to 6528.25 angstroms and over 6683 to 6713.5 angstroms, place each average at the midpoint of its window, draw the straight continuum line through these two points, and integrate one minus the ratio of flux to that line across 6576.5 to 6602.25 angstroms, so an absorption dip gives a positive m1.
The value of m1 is -1.58 angstroms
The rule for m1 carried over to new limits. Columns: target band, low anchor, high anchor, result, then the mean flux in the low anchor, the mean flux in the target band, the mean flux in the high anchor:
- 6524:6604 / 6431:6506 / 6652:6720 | -2.86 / 2.27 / 2.31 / 2.16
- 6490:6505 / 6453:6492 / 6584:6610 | -1.04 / 2.25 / 2.42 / 2.33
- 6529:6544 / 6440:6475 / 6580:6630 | -0.58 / 2.2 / 2.37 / 2.34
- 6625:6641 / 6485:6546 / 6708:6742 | -0.16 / 2.34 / 2.26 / 2.17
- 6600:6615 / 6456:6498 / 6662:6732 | -0.39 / 2.28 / 2.29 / 2.19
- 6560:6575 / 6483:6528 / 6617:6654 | 0.90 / 2.32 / 2.14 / 2.23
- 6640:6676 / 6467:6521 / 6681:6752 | 0.78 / 2.33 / 2.16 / 2.16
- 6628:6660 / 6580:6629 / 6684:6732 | 1.64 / 2.34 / 2.16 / 2.17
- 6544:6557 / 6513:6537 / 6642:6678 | -0.25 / 2.26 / 2.29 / 2.17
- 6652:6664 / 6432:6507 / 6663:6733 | 0.56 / 2.28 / 2.1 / 2.19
